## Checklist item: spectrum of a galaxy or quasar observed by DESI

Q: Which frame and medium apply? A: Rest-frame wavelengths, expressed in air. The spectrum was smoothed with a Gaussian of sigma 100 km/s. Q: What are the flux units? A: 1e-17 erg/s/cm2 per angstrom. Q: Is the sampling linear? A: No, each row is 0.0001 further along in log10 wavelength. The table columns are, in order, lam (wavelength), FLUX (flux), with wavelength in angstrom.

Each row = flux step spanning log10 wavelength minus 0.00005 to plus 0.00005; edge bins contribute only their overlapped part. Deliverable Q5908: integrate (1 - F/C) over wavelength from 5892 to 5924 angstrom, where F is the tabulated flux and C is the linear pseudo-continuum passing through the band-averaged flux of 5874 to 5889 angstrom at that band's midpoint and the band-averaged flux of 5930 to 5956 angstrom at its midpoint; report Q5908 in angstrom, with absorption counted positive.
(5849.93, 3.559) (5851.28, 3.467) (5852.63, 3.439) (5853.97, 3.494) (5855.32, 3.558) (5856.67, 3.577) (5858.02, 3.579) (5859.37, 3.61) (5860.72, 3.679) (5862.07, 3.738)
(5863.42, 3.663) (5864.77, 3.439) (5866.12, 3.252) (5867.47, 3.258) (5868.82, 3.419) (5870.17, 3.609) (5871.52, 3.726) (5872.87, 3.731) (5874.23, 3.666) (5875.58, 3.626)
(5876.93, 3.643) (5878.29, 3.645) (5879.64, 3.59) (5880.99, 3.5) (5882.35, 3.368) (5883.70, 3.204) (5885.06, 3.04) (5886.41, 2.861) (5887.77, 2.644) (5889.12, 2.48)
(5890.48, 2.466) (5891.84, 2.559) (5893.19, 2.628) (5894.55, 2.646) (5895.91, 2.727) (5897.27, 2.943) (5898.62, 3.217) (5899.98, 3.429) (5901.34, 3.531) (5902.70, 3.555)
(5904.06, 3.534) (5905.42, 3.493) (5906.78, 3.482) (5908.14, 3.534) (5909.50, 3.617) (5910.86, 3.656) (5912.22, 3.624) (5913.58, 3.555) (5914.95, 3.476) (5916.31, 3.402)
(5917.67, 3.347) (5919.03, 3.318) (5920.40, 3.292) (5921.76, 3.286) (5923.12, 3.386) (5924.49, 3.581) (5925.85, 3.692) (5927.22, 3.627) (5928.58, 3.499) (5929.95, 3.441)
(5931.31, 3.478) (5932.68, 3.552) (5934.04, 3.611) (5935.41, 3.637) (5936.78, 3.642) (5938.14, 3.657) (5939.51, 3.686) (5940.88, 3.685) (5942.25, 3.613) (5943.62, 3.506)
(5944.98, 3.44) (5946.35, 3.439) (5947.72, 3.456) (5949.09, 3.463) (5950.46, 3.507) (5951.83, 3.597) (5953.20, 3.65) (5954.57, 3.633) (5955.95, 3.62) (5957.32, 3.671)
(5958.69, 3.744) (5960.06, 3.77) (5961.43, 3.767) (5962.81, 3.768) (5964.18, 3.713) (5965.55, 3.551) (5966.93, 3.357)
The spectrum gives 0.9 angstrom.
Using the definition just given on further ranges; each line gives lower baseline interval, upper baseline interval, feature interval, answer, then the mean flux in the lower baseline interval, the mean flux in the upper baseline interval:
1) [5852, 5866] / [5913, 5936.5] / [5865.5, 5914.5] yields 3.3 angstrom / 3.57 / 3.48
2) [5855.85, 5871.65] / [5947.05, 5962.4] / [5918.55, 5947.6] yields 0.6 angstrom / 3.54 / 3.63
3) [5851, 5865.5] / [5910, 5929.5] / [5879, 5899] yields 3.4 angstrom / 3.57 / 3.48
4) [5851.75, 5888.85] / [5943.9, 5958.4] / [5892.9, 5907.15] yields 1.2 angstrom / 3.45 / 3.55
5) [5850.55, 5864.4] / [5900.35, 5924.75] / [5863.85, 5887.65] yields 0.8 angstrom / 3.58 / 3.48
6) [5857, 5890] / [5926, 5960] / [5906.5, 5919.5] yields 0.0 angstrom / 3.41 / 3.58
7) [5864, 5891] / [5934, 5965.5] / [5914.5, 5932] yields 0.3 angstrom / 3.31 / 3.62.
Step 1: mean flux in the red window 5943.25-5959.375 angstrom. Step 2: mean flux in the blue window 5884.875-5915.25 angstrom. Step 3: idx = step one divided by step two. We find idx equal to 1.13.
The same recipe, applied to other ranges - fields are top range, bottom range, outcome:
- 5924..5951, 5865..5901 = 1.12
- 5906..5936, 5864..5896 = 1.09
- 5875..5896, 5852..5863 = 0.85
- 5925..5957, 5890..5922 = 1.09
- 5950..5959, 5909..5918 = 1.03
